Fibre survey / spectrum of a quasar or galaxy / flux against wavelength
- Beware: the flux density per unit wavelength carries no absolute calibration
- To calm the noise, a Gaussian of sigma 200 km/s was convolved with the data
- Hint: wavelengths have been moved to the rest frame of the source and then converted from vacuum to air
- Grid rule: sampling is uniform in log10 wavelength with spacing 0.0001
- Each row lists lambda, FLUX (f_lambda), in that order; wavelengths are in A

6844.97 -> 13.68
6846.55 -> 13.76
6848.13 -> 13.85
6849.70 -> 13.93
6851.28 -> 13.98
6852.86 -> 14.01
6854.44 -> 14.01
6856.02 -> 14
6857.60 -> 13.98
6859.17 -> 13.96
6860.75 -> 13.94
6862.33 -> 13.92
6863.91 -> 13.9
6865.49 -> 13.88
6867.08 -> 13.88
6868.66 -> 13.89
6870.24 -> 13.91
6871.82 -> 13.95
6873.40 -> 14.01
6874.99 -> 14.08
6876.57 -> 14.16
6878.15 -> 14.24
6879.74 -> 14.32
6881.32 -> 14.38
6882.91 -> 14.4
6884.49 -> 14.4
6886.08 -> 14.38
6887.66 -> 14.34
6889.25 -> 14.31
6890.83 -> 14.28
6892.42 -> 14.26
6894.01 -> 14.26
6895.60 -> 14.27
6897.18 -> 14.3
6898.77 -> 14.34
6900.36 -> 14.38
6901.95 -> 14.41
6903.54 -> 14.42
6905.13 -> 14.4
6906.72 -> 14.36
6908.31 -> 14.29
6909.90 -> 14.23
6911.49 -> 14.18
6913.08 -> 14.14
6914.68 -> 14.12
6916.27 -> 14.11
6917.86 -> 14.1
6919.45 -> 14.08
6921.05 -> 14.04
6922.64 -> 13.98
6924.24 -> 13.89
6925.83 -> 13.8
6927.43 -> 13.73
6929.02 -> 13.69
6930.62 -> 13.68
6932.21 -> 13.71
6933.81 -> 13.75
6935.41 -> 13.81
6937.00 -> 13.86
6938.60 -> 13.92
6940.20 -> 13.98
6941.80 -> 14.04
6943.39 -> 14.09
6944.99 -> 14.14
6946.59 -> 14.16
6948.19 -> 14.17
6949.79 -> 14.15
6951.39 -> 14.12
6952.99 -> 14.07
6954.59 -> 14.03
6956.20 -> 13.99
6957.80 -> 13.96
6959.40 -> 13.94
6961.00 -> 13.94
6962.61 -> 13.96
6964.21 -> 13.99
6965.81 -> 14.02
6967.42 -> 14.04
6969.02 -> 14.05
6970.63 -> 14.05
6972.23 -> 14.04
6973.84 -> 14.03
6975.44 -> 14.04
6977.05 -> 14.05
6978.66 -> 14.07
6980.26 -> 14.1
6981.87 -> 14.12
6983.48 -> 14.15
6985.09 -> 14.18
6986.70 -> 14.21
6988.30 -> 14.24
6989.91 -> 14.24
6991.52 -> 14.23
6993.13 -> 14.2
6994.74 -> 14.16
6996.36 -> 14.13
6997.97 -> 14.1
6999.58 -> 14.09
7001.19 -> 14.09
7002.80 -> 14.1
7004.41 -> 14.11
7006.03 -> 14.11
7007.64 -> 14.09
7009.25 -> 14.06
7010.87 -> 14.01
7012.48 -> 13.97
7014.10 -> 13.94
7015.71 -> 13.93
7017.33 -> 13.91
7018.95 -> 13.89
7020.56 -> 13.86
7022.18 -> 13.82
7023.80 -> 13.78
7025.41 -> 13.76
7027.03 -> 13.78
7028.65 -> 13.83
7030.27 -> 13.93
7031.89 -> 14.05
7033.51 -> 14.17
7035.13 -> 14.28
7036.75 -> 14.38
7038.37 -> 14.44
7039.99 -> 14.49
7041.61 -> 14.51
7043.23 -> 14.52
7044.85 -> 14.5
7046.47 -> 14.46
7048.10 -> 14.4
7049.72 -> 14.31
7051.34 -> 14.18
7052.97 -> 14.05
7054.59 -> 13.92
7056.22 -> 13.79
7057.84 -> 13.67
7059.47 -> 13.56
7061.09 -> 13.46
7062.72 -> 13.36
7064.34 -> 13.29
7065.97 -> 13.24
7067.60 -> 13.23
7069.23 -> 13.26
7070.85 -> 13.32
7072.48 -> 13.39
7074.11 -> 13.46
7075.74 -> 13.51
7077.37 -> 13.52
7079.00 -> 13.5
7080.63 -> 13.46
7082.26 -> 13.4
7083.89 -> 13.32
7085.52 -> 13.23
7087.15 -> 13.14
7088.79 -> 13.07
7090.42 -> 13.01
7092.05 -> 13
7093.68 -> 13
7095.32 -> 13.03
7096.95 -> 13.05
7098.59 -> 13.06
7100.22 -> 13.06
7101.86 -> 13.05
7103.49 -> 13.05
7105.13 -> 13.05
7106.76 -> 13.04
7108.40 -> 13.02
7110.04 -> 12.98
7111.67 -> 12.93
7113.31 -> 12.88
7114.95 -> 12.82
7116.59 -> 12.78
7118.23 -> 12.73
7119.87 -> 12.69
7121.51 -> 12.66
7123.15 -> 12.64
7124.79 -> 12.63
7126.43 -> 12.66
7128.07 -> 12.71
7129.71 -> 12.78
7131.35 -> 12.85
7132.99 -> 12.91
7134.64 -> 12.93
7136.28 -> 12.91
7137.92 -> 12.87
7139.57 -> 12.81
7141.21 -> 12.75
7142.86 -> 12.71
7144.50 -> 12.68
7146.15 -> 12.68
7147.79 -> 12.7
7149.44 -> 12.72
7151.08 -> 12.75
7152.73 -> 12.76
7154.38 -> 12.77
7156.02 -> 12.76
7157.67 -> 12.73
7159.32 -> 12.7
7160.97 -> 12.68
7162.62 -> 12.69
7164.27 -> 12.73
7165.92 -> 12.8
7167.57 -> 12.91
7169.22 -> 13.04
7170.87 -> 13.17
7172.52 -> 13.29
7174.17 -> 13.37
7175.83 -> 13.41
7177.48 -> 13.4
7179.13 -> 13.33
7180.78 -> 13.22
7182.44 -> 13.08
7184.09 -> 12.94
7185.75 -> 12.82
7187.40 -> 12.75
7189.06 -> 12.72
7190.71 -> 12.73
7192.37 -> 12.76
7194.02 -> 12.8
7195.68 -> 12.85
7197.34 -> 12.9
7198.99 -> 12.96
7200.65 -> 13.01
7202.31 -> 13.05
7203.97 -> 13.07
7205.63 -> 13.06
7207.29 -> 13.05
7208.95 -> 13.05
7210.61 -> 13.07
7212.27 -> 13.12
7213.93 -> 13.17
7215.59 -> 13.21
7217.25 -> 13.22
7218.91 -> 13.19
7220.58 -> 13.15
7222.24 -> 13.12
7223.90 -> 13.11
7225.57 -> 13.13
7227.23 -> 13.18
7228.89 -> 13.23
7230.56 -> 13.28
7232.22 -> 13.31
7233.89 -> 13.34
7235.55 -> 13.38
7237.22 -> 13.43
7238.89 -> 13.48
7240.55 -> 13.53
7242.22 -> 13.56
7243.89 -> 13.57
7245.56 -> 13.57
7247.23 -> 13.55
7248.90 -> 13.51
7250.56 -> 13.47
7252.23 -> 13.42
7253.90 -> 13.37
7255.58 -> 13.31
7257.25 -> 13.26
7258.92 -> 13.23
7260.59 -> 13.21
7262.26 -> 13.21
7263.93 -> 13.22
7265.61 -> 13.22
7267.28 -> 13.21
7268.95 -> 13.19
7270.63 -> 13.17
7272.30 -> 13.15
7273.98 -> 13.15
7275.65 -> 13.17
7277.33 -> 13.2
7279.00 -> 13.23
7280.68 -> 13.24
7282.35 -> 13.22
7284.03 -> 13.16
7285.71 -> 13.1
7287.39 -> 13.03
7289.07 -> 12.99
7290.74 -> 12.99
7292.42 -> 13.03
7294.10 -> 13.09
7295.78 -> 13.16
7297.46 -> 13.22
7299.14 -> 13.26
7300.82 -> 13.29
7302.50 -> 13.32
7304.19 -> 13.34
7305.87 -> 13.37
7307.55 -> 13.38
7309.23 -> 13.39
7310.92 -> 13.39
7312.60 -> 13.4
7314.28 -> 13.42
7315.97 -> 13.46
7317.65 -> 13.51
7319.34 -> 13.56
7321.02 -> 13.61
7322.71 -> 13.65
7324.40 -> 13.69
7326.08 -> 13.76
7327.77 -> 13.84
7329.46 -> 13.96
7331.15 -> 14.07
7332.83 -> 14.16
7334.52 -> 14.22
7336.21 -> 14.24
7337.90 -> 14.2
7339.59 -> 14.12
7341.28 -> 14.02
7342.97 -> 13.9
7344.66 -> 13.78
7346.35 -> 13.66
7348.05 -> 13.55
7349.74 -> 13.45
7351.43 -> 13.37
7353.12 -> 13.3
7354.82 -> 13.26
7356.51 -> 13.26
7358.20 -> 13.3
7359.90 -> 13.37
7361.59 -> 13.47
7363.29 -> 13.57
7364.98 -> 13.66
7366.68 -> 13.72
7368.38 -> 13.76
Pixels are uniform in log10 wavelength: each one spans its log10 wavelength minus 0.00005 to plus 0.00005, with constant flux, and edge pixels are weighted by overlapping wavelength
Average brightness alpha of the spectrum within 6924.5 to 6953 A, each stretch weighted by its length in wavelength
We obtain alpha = 13.9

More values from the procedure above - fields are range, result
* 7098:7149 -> 12.8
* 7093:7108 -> 13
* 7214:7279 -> 13.3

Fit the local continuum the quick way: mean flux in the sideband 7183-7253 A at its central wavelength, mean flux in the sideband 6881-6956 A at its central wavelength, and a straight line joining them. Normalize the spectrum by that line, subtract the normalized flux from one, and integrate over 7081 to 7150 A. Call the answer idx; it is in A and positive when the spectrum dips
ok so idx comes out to 3.0 A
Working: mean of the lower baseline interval 14.1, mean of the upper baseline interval 13.2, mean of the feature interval 12.9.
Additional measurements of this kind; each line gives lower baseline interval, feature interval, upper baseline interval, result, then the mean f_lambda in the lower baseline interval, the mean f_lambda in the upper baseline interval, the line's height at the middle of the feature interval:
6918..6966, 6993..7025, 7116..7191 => -0.9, 14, 12.9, 13.6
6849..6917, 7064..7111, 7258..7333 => 1.9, 14.2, 13.3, 13.8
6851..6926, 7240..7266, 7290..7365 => 0.5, 14.1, 13.6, 13.7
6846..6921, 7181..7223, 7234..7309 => 1.4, 14.1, 13.3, 13.4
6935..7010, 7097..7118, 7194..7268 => 1.0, 14.1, 13.2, 13.6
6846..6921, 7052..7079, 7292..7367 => 0.8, 14.1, 13.6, 13.9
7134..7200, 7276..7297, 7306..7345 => 0.7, 12.9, 13.8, 13.6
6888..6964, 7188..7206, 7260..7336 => 0.9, 14.1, 13.4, 13.6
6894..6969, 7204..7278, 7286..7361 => 2.0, 14.1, 13.5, 13.6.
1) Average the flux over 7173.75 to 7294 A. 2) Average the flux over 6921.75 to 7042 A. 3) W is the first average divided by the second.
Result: 0.94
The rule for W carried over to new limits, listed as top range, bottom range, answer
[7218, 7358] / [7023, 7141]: 1.00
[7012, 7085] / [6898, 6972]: 0.98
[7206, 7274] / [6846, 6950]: 0.94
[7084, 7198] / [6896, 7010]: 0.92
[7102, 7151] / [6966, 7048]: 0.91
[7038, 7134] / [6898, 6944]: 0.95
